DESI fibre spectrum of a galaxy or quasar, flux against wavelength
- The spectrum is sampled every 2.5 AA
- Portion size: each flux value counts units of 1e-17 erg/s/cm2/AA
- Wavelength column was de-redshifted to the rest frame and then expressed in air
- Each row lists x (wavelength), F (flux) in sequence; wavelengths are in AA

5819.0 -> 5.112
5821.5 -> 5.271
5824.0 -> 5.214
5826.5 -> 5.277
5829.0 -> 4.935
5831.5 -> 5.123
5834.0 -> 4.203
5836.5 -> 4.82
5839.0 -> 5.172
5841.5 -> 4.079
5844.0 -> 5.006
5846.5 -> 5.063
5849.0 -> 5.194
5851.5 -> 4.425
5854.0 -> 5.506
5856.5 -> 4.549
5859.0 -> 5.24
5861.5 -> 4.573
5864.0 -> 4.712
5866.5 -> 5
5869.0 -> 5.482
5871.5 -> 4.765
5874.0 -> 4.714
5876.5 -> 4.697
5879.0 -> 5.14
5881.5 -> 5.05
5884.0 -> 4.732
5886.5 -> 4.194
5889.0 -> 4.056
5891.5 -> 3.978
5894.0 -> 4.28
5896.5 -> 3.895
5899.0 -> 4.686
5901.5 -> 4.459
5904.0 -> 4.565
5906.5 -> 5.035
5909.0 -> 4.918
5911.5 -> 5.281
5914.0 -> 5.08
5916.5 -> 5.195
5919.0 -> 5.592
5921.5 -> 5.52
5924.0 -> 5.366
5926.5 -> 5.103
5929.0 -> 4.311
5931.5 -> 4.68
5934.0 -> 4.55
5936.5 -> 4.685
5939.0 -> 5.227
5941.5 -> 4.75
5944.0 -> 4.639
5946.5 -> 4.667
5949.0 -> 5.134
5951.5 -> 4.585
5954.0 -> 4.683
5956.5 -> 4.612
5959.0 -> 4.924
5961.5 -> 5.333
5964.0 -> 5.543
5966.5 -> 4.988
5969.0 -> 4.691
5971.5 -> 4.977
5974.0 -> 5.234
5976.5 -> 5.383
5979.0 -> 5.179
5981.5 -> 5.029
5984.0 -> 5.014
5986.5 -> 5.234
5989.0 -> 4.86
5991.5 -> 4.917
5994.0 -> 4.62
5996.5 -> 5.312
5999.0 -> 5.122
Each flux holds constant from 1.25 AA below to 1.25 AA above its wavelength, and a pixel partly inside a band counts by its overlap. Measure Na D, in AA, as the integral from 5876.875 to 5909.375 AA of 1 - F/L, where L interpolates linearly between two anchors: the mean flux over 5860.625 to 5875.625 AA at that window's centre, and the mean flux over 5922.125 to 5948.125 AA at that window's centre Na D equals 2.2 AA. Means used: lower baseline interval 4.88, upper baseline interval 4.82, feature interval 4.53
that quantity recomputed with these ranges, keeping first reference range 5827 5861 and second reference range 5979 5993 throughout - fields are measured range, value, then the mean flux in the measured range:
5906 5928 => -1.2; 5.23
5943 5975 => 0.4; 4.92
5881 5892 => 1.2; 4.39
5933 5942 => 0.3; 4.81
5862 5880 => 0.0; 4.91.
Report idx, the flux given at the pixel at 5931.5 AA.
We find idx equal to 4.68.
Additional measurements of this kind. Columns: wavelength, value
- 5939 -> 5.227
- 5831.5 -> 5.123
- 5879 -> 5.14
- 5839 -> 5.172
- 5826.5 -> 5.277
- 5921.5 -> 5.52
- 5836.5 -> 4.82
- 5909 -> 4.918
